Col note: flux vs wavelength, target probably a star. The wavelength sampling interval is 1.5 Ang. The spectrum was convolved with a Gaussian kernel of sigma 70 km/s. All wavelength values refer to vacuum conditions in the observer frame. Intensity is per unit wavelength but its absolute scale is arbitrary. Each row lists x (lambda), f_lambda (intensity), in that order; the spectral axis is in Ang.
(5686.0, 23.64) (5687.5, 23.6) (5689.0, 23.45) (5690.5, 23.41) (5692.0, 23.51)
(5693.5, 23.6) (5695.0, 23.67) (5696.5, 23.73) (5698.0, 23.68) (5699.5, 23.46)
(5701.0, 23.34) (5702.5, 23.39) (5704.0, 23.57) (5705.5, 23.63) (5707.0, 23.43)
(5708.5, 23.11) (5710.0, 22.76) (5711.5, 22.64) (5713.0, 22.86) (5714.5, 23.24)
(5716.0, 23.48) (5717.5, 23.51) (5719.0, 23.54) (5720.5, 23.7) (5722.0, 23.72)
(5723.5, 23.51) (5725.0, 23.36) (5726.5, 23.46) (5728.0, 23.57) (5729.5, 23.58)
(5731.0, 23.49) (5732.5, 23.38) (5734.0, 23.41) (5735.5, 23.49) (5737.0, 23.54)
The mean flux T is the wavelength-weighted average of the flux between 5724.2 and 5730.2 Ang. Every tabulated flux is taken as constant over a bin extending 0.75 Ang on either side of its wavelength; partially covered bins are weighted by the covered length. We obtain 23.5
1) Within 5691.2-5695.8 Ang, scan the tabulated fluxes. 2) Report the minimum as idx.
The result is 23.51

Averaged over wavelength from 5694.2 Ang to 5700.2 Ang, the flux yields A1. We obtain 23.6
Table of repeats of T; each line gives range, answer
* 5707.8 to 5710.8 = 22.9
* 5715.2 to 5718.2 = 23.5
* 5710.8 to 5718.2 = 23.1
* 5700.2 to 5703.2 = 23.4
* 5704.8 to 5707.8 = 23.5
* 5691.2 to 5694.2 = 23.6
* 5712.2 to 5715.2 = 23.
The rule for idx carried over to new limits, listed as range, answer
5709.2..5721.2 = 22.64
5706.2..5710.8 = 22.76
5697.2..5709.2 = 23.11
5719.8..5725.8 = 23.36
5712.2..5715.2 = 22.86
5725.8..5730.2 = 23.46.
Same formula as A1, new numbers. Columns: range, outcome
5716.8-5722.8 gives 23.6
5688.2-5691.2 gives 23.4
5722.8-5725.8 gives 23.4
